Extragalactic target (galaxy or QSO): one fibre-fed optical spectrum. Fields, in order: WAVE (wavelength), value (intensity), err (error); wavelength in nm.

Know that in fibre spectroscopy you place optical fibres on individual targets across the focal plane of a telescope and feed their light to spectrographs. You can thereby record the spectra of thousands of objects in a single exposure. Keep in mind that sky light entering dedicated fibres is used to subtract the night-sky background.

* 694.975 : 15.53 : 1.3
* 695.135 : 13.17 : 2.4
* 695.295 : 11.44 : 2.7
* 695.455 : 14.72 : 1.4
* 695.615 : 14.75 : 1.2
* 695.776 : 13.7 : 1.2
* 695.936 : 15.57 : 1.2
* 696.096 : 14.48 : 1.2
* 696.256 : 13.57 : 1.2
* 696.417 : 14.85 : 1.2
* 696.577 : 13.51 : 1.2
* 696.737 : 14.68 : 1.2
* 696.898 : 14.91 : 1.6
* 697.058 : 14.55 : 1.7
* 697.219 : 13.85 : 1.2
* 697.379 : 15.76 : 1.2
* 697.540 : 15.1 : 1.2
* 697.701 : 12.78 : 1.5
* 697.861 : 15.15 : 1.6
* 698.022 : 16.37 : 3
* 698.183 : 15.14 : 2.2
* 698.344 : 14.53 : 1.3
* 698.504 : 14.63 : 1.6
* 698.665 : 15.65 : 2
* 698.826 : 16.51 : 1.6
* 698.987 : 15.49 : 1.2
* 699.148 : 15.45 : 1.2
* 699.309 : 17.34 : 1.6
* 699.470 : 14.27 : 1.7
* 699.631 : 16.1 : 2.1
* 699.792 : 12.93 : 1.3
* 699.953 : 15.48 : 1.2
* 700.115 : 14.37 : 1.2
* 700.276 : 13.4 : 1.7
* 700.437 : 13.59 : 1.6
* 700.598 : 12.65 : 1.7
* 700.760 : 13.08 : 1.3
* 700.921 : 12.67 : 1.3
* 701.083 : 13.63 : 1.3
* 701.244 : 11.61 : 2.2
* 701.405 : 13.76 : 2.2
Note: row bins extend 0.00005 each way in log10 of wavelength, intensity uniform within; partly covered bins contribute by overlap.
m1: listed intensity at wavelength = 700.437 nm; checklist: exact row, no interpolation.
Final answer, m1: 13.59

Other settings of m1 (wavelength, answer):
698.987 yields 15.49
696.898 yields 14.91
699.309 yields 17.34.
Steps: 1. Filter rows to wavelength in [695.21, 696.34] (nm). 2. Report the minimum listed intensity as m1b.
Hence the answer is 11.44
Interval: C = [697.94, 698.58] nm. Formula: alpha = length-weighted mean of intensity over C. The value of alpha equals 15.2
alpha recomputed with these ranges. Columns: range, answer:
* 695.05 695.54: 13.2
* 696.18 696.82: 14.1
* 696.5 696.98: 14.4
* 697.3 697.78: 14.5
